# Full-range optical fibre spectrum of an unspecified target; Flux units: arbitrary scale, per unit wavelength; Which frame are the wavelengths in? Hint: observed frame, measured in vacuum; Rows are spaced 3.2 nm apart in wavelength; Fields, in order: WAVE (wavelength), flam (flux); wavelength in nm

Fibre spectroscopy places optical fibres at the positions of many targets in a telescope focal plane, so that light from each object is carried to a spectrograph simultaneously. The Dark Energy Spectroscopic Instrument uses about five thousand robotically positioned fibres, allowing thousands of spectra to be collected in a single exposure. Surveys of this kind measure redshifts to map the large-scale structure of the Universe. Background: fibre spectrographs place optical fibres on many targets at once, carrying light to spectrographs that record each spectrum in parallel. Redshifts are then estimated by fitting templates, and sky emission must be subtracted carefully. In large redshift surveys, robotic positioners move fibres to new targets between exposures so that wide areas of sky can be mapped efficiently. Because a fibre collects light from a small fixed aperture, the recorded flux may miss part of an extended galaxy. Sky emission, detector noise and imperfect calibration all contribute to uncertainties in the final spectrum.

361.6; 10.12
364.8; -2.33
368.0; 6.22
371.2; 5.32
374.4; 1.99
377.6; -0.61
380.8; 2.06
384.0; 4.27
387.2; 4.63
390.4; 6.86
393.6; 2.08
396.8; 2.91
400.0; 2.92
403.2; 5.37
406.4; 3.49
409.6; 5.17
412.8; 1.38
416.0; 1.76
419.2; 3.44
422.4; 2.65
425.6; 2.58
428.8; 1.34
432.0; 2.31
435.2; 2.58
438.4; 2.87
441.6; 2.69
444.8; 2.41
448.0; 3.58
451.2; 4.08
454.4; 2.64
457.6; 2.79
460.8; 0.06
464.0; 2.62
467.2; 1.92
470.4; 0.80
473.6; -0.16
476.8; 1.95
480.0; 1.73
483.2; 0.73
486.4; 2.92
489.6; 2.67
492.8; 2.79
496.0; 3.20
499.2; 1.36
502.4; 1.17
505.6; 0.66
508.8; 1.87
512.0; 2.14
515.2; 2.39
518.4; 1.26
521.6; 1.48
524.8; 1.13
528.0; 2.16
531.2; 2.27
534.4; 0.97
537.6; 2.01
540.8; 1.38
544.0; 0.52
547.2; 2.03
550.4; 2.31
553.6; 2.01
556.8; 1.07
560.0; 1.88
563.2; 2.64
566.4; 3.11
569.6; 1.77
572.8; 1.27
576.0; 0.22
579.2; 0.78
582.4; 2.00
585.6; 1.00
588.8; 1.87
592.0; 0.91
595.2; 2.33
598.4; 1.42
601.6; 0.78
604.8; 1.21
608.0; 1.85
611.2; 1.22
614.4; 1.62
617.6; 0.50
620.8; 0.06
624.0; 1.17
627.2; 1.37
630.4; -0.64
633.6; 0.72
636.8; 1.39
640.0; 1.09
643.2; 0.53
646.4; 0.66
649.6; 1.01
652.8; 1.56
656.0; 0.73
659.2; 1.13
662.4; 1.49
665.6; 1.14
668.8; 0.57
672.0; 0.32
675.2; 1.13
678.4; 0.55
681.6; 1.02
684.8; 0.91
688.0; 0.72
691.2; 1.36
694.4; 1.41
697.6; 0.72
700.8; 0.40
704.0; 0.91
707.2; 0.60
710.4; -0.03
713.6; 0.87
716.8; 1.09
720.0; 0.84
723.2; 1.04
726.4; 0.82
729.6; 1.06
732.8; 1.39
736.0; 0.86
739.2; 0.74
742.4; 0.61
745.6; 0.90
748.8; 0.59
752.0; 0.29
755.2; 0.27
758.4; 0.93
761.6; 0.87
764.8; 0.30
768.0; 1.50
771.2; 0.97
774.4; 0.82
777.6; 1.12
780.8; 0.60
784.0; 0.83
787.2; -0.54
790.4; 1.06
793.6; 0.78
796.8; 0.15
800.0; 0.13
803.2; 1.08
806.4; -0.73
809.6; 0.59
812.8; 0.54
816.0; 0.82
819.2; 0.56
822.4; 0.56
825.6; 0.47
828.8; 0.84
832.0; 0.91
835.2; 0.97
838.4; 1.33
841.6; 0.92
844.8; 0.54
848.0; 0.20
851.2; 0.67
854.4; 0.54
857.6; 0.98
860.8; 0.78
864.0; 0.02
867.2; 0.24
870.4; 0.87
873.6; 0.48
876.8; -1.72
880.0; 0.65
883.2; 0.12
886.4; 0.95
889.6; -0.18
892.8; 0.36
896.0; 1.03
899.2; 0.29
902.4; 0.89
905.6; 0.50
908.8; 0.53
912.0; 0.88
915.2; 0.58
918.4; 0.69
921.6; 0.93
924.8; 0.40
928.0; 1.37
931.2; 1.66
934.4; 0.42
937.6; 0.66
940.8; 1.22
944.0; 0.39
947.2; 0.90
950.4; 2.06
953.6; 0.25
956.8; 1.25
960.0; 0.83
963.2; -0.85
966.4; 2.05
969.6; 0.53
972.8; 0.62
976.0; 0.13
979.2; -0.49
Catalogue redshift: 1.589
